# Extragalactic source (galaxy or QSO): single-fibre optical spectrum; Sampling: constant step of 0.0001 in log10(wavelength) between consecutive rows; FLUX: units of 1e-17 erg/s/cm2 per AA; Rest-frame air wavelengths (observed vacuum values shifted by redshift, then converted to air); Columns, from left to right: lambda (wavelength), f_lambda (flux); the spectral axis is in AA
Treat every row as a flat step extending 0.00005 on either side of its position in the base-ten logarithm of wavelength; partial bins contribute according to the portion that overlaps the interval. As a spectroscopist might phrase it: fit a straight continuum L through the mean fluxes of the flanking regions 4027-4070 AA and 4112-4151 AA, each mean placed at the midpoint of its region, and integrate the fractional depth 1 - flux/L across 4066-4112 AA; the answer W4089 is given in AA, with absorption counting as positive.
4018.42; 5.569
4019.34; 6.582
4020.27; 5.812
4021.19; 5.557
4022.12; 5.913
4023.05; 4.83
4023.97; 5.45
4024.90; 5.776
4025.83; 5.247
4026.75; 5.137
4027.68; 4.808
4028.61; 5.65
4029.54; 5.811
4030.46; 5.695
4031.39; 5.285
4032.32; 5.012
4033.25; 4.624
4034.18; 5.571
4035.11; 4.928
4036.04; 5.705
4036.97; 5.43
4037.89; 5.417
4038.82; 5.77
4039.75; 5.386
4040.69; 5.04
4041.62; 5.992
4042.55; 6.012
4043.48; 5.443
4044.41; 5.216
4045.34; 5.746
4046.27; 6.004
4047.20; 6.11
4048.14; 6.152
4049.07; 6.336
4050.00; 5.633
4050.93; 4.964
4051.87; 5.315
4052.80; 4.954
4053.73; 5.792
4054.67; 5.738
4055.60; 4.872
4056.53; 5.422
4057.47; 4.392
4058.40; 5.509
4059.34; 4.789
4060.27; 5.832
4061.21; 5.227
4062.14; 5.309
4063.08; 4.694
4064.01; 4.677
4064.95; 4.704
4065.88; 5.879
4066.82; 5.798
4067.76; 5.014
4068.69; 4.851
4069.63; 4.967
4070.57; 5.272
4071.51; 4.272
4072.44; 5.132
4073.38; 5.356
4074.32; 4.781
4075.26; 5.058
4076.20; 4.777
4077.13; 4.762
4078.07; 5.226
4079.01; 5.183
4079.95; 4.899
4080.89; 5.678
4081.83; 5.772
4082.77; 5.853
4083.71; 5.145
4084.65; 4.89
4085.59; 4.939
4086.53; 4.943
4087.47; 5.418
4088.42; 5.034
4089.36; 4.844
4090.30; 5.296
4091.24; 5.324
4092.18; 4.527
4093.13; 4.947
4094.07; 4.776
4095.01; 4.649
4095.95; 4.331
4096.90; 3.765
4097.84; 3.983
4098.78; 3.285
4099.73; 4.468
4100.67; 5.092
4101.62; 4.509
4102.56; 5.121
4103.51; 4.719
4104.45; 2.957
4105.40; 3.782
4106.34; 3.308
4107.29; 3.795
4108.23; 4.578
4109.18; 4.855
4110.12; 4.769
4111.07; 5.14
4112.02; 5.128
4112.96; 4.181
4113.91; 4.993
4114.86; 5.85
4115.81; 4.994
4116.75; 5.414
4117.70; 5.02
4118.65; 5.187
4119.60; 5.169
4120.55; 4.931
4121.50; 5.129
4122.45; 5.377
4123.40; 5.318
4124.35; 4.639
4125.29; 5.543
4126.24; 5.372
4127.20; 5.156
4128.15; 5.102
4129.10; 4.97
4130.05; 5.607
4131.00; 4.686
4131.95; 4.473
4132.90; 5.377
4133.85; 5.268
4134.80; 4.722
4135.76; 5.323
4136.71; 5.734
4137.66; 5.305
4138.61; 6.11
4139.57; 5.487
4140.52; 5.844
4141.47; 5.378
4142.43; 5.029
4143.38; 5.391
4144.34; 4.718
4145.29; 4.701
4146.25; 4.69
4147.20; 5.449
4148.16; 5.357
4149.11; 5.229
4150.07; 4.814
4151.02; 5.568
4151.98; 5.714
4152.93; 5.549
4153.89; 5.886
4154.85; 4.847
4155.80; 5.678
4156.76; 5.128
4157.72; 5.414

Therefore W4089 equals 4.2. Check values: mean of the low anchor 5.38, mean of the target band 4.8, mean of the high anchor 5.18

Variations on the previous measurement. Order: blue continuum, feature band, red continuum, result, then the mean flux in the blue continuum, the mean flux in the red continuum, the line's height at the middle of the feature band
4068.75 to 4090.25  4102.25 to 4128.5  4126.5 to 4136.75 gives 1.36 AA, 5.1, 5.11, 5.1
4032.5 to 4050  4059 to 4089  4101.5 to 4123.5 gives 0.45 AA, 5.6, 4.75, 5.21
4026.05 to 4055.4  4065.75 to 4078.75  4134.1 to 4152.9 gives 0.90 AA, 5.5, 5.3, 5.44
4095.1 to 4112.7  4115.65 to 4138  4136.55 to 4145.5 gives -0.88 AA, 4.32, 5.38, 4.97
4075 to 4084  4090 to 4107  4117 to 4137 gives 2.75 AA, 5.24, 5.14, 5.2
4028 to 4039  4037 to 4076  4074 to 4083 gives -0.31 AA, 5.39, 5.19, 5.29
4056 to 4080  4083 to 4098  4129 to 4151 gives 0.83 AA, 5.07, 5.22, 5.12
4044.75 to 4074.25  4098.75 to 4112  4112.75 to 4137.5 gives 2.09 AA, 5.31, 5.15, 5.2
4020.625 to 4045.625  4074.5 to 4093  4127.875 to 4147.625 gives 0.67 AA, 5.42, 5.21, 5.32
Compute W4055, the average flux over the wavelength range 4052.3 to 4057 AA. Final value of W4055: 5.36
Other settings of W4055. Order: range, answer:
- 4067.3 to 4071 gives 5.02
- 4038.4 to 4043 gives 5.63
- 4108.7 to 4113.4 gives 4.82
